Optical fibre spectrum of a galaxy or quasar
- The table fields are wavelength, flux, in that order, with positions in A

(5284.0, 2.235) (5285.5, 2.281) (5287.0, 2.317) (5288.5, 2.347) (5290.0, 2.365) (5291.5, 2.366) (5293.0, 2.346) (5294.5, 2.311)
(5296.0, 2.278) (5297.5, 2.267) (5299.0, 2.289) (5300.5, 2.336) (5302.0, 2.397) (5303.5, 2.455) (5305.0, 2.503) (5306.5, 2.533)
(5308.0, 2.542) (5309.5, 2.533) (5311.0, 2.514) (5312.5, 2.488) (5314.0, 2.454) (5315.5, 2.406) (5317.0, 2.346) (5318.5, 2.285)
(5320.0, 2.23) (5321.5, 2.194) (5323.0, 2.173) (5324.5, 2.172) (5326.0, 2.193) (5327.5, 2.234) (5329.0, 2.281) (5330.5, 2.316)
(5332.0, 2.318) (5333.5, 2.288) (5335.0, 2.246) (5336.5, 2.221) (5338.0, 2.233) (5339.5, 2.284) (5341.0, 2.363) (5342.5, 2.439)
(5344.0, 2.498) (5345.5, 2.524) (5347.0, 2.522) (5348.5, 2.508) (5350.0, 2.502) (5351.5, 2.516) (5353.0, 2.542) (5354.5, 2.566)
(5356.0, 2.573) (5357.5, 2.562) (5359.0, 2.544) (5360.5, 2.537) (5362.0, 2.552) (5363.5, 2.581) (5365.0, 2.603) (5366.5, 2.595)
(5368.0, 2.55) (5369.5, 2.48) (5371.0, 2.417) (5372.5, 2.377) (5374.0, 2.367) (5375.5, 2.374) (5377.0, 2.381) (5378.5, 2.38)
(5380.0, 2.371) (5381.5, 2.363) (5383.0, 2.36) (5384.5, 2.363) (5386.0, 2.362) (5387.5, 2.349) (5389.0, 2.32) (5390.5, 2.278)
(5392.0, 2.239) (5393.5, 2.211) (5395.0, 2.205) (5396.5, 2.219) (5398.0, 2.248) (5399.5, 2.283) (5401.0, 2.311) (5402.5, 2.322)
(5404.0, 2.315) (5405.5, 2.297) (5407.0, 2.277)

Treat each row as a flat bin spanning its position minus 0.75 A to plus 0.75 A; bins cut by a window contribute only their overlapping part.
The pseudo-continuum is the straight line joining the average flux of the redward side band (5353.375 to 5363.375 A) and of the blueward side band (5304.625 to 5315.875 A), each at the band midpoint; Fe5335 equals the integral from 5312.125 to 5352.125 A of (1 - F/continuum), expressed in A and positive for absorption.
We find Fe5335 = 2.9 A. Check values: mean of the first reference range 2.5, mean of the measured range 2.34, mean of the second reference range 2.56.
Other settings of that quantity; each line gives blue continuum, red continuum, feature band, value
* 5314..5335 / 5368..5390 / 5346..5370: -2.1 A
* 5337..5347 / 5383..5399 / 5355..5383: -1.7 A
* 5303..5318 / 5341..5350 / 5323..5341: 1.7 A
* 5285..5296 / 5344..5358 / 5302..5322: -0.2 A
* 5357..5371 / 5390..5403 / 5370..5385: 0.3 A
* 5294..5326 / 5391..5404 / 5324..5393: -3.0 A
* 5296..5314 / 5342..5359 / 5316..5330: 1.3 A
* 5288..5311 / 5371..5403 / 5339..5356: -0.9 A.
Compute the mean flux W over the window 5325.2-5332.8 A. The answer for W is 2.27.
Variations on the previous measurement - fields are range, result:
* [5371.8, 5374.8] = 2.37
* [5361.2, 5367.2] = 2.58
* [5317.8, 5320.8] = 2.26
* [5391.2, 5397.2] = 2.22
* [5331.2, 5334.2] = 2.3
